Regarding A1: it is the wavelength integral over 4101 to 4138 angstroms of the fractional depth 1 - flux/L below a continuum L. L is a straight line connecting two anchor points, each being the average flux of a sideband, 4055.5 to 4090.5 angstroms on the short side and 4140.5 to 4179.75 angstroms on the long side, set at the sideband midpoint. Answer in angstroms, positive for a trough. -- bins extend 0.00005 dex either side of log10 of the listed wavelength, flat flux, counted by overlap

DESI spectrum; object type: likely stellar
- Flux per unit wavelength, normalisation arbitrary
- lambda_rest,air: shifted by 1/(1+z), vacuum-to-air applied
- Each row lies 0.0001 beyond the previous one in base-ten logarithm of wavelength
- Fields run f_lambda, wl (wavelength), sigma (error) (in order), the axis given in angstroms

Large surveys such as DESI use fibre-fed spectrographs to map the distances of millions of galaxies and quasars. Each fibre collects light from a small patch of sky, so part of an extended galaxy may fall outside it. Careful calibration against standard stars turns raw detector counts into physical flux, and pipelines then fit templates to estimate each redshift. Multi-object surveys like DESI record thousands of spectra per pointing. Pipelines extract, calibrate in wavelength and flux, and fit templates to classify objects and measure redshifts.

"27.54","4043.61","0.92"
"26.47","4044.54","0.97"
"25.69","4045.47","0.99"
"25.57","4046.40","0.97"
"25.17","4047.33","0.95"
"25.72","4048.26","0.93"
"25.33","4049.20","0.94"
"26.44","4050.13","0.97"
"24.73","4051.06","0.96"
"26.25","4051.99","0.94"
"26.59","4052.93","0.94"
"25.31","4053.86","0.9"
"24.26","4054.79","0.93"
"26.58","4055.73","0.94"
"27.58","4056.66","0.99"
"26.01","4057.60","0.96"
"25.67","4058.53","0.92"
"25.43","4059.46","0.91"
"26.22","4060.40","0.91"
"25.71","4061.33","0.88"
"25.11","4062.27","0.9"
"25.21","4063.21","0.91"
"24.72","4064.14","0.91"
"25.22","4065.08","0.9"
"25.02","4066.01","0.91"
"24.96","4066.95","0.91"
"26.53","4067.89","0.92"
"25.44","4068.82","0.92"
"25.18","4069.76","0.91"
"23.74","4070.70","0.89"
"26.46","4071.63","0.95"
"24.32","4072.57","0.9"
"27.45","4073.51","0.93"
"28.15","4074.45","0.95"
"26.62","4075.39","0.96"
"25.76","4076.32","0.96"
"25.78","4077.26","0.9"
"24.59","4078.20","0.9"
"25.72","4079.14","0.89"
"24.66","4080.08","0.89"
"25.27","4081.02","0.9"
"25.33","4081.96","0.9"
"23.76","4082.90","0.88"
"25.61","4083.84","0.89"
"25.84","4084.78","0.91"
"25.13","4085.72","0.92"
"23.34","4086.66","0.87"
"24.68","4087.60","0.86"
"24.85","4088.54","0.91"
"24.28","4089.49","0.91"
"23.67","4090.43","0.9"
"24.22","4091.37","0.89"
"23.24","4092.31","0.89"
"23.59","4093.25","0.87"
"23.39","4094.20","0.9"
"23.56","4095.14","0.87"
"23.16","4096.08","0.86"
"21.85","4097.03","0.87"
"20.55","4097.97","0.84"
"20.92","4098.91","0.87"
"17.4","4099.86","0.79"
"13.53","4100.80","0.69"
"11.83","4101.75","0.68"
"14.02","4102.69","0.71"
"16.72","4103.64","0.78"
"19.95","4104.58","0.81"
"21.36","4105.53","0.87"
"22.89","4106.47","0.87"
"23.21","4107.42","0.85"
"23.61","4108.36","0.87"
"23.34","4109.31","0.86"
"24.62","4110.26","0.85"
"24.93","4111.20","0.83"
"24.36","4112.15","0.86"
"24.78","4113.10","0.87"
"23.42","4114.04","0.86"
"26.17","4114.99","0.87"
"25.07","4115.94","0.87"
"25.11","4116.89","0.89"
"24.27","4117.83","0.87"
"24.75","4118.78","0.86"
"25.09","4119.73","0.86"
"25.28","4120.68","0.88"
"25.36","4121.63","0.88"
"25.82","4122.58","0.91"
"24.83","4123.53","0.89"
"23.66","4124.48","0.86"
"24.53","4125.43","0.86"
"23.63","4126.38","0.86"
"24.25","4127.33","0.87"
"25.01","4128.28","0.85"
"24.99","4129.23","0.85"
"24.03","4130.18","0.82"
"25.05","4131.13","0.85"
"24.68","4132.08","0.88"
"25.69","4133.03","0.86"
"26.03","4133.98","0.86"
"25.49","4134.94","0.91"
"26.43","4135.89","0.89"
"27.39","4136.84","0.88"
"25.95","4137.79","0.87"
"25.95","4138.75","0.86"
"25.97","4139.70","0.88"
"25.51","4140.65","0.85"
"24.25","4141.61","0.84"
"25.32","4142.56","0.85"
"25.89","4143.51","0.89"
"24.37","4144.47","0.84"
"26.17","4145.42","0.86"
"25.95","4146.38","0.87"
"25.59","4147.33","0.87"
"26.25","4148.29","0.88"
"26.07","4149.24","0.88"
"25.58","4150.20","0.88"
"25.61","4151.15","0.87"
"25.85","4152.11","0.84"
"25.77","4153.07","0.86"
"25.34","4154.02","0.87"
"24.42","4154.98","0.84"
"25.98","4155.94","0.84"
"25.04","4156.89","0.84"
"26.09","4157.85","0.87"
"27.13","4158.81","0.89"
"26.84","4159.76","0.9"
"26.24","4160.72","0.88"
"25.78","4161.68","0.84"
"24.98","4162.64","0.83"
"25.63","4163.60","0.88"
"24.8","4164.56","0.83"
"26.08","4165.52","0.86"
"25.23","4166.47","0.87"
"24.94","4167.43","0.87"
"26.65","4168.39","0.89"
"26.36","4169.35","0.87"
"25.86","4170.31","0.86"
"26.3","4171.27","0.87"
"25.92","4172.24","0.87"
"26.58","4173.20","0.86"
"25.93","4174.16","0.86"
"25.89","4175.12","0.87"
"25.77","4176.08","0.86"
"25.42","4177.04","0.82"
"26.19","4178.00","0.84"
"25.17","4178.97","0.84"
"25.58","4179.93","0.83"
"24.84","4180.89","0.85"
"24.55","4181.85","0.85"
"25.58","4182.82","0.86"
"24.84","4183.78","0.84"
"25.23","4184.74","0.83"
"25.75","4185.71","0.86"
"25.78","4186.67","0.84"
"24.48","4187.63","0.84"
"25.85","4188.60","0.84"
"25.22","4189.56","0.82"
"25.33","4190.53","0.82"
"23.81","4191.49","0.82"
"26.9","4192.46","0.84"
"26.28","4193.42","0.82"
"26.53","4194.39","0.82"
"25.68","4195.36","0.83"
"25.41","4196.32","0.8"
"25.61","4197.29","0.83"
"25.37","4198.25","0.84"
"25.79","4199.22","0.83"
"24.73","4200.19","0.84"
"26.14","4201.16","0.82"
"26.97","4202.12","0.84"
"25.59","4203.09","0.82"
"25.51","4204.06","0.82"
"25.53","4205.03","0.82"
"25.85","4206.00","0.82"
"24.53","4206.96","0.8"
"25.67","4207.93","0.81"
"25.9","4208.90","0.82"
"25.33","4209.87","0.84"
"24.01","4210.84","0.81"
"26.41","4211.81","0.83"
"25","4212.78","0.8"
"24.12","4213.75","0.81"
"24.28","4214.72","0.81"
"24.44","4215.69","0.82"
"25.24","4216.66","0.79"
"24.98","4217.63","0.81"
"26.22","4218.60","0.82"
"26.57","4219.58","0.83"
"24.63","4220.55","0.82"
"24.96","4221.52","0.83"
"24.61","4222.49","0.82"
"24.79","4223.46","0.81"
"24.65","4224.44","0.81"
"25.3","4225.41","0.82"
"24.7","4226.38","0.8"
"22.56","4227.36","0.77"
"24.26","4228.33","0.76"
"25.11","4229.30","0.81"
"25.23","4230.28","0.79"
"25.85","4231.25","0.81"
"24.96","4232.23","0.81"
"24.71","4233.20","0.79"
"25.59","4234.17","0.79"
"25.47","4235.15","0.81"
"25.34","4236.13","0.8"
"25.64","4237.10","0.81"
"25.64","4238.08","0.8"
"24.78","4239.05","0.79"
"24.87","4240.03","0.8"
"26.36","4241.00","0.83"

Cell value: 2.7 angstroms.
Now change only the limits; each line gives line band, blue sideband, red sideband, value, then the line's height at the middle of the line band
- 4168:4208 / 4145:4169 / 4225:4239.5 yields -0.3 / 25.5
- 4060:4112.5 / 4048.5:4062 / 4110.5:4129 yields 3.7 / 25.3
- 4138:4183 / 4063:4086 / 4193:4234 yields -0.6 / 25.3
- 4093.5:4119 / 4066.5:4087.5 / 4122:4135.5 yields 3.4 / 25.1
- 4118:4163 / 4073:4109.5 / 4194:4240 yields -3.1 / 23.8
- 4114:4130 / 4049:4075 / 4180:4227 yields 0.5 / 25.5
